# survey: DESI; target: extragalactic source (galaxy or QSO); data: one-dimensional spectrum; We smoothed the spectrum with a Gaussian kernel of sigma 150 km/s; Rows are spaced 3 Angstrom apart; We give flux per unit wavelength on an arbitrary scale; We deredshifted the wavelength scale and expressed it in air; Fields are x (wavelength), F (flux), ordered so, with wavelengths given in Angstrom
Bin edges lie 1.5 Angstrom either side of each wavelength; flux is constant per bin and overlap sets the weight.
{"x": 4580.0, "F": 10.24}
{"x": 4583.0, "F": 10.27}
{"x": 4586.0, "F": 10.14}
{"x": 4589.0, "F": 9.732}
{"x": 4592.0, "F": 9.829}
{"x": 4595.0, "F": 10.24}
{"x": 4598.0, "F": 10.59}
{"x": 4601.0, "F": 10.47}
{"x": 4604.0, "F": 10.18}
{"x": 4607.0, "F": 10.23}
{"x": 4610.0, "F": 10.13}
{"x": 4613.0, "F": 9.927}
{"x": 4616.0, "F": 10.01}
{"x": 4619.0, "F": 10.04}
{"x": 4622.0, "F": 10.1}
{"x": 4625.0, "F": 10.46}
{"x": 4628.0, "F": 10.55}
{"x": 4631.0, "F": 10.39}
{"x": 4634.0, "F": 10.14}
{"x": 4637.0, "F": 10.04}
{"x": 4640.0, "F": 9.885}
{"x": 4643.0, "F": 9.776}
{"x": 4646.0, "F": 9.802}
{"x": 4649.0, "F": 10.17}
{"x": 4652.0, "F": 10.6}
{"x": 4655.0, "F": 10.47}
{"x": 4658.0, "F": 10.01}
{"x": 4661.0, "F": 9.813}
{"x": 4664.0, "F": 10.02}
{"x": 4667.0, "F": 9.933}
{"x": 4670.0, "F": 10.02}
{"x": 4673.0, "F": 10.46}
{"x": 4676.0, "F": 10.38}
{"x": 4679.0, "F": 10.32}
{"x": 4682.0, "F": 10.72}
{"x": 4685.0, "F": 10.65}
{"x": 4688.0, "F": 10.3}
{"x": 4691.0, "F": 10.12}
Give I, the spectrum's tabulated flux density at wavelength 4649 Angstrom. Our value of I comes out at 10.17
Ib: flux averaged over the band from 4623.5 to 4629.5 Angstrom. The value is 10.5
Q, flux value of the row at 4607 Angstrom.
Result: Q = 10.23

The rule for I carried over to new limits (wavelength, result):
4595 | 10.24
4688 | 10.3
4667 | 9.933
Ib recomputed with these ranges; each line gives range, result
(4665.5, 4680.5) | 10.2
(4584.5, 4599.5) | 10.1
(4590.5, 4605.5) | 10.3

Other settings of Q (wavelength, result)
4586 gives 10.14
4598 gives 10.59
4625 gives 10.46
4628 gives 10.55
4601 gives 10.47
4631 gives 10.39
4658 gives 10.01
